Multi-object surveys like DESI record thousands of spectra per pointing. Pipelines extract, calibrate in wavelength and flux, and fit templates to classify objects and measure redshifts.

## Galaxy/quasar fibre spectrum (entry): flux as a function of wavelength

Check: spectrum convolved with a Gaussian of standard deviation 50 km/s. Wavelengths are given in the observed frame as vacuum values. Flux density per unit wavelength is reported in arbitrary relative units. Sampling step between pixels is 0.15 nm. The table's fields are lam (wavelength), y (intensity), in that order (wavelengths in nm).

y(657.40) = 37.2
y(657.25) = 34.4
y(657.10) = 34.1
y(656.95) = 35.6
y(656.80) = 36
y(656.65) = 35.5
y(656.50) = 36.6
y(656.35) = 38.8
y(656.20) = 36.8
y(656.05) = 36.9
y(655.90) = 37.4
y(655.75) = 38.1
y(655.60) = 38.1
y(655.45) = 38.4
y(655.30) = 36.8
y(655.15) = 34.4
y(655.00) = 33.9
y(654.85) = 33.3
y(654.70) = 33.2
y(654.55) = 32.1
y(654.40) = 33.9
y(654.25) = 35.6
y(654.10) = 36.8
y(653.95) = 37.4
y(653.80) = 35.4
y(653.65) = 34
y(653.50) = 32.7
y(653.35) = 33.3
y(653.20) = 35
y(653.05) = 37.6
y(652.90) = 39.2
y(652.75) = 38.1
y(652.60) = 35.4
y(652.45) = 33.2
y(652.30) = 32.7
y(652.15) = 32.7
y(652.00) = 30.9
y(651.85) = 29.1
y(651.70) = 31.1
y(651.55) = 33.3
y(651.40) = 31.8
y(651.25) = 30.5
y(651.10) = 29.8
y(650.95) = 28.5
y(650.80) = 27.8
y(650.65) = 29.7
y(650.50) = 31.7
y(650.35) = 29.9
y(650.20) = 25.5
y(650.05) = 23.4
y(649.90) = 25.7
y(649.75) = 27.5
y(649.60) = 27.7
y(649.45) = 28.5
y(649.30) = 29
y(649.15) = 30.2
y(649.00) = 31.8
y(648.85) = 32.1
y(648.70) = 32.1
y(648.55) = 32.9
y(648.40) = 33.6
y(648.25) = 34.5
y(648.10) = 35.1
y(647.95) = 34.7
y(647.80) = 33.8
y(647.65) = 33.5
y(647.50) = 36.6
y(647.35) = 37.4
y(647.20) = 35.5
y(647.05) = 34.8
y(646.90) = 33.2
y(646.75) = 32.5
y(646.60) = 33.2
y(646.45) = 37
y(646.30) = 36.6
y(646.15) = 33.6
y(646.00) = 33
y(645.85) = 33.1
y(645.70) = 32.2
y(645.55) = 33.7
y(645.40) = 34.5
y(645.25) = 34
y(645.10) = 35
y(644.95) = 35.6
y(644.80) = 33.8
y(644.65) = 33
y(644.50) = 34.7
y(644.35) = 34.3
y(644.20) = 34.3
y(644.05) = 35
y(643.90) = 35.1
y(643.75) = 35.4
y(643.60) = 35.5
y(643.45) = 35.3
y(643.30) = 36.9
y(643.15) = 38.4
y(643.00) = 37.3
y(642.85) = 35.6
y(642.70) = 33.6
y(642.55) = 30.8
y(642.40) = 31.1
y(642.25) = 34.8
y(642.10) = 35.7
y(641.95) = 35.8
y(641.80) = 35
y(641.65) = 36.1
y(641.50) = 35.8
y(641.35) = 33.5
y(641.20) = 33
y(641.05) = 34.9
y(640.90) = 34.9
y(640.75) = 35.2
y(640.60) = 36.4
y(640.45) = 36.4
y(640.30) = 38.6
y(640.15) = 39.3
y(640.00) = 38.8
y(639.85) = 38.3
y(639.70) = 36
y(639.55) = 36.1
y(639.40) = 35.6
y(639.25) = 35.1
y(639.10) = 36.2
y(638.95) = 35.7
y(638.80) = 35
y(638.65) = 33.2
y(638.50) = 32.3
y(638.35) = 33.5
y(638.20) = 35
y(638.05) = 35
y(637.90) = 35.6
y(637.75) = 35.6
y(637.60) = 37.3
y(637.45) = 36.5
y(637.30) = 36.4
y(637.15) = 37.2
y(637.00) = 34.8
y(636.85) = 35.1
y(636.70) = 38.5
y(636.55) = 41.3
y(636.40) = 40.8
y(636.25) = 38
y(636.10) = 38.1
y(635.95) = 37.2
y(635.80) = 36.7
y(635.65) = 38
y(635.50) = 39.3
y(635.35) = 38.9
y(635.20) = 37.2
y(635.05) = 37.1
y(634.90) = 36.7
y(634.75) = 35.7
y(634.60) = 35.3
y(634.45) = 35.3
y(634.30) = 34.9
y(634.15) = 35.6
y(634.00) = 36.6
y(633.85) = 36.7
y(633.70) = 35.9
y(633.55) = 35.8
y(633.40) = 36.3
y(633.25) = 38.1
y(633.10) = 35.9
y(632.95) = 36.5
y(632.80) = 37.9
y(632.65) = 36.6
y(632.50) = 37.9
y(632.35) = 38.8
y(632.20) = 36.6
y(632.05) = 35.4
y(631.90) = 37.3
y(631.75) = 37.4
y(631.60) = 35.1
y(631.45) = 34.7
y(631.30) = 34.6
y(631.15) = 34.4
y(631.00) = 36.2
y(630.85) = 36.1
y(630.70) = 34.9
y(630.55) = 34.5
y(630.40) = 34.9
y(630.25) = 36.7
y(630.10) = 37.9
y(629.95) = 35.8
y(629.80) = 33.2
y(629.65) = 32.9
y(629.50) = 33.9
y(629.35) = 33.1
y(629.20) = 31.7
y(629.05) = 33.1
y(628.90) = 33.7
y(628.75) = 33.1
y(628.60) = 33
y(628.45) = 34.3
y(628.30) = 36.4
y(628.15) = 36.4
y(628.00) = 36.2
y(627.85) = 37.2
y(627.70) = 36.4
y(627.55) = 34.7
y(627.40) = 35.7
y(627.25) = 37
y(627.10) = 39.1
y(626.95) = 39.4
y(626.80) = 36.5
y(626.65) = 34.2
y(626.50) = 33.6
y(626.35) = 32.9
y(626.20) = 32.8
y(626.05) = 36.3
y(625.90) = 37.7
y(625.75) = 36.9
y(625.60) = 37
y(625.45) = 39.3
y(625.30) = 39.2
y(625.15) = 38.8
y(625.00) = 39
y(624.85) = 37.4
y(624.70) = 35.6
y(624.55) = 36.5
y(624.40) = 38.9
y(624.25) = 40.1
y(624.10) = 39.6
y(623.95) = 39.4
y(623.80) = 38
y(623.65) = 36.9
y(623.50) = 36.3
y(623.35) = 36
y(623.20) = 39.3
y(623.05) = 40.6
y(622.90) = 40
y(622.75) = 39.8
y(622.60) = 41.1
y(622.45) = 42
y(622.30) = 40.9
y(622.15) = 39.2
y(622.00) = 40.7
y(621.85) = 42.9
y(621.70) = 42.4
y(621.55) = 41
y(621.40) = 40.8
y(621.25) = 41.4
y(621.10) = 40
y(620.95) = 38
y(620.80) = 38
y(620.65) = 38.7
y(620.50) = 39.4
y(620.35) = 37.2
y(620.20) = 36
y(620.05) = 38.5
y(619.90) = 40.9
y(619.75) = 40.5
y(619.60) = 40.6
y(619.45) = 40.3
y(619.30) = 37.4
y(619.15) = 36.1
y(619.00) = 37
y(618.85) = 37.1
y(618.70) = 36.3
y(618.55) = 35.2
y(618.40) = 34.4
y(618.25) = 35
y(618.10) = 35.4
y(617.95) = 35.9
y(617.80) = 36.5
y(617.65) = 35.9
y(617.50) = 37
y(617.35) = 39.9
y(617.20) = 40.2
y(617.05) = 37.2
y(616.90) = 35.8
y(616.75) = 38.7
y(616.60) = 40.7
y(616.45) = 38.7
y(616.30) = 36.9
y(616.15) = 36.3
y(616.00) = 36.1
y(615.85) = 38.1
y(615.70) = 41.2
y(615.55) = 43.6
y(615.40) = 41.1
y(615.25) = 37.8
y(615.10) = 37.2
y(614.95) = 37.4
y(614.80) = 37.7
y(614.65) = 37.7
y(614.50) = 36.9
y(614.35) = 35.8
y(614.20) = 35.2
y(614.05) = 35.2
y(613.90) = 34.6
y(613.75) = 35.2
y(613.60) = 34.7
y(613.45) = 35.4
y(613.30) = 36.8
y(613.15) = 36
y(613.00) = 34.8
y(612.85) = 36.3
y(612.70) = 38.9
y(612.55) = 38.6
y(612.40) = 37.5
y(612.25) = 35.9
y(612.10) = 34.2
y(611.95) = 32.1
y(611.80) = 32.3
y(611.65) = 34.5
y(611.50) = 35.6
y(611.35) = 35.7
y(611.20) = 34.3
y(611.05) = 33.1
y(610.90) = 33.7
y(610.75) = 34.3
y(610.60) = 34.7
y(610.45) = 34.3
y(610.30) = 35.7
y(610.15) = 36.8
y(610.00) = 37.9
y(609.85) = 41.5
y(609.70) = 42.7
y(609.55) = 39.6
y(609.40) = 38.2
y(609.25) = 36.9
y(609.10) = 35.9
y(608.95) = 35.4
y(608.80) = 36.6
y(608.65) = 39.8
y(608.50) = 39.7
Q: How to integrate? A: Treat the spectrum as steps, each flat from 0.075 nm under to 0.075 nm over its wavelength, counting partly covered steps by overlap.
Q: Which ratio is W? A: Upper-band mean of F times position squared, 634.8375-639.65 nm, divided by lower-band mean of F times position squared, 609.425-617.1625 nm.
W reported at 1.1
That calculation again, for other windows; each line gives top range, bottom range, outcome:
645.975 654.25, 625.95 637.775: 0.96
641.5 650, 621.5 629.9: 0.97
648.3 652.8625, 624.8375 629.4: 0.92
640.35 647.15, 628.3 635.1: 1.01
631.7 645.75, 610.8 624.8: 1.02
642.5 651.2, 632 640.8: 0.93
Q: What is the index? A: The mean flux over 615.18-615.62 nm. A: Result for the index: 40.8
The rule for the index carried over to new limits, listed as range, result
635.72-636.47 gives 38.1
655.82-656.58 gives 37.3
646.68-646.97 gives 32.9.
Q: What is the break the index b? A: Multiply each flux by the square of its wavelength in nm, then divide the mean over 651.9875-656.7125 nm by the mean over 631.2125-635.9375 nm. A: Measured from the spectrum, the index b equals 1.03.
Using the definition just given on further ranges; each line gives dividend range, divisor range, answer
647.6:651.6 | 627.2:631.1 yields 0.93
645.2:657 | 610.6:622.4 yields 1.00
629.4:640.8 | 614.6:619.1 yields 1.02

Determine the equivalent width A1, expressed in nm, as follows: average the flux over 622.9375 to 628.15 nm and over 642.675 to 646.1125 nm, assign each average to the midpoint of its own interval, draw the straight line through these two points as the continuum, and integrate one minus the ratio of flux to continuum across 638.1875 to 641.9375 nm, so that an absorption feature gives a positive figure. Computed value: -0.03 nm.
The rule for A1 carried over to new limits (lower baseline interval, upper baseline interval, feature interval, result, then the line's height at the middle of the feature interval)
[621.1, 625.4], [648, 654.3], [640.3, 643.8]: -0.08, 34.4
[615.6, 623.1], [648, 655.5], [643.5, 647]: -0.07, 33.6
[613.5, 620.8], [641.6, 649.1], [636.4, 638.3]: -0.07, 35.3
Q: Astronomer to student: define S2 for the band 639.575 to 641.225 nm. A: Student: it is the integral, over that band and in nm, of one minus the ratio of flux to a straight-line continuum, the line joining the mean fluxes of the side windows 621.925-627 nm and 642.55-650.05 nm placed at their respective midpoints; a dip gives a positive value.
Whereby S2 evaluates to -0.09 nm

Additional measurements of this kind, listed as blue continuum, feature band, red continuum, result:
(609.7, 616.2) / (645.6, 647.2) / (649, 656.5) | -0.02 nm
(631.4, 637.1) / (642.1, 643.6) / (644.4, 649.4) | -0.01 nm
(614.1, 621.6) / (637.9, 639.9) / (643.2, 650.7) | -0.04 nm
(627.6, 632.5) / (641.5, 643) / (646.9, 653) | -0.06 nm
